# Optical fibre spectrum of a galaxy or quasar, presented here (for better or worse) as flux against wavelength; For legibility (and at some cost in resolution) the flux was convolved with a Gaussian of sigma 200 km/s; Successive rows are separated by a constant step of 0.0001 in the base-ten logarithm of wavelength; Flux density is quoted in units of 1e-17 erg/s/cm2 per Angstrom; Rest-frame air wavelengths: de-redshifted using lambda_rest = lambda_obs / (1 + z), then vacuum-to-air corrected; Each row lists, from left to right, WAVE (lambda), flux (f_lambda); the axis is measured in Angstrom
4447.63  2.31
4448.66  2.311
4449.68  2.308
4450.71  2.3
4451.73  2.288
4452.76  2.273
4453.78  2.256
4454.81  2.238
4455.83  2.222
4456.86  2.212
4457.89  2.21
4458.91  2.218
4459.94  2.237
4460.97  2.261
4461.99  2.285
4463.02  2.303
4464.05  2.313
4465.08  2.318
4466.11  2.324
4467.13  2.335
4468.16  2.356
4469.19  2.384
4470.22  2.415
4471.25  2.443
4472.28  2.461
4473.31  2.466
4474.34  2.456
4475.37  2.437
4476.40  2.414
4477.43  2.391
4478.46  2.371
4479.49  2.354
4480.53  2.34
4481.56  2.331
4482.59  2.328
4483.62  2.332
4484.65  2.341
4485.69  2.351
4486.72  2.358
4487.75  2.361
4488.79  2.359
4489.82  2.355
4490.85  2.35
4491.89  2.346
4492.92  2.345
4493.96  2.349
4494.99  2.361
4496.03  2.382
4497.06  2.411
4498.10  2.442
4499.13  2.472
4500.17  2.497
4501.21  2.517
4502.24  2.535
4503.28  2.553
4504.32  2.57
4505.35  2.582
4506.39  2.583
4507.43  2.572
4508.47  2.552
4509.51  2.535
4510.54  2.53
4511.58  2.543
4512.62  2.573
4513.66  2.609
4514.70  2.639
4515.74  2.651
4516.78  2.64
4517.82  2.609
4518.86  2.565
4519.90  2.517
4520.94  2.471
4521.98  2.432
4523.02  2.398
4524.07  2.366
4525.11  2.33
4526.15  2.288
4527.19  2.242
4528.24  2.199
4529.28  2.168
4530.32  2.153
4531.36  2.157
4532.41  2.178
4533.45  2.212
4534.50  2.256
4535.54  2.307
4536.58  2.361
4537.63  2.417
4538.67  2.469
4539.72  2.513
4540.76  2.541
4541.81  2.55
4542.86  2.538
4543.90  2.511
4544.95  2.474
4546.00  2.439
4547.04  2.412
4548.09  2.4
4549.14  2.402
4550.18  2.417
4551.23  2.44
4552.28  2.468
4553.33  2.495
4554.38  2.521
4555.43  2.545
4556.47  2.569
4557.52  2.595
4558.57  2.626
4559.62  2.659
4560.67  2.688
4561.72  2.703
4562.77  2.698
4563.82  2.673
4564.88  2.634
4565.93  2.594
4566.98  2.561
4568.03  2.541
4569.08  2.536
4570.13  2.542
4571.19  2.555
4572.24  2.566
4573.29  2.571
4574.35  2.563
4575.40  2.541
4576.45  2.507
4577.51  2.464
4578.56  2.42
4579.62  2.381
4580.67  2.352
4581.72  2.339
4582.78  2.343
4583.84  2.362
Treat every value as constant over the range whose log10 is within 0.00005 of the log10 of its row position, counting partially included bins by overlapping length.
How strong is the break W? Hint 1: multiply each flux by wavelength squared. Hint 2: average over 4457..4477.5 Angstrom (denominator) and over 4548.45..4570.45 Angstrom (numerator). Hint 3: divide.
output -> 1.14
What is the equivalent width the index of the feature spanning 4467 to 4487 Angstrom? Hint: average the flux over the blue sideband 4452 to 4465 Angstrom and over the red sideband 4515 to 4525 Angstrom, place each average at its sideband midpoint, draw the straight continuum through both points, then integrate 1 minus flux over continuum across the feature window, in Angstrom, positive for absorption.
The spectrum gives -0.46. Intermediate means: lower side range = 2.25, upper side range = 2.51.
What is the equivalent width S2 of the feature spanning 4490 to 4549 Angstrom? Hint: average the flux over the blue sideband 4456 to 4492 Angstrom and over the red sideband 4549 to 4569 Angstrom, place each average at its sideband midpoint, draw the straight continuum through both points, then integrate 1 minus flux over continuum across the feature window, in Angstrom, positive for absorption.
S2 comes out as 0.6 Angstrom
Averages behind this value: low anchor 2.34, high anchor 2.57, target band 2.44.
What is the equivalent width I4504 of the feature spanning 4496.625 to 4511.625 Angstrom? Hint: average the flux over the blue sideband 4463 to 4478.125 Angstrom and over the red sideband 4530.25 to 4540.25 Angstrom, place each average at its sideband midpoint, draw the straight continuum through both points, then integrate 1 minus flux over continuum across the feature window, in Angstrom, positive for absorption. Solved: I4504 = -1.1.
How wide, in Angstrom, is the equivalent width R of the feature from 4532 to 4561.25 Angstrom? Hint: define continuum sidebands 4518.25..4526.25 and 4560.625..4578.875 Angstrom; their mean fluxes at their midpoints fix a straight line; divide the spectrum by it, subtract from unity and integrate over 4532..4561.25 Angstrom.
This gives 0.45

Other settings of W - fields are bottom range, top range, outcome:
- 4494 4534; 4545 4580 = 1.06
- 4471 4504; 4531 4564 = 1.06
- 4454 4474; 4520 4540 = 1.03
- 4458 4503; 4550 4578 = 1.12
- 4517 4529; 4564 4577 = 1.09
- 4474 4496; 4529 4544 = 1.02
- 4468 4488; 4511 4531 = 1.04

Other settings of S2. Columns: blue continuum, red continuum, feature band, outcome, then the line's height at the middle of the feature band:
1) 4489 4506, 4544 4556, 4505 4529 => -0.4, 2.45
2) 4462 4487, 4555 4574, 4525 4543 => 1.4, 2.52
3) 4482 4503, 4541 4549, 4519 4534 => 0.9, 2.44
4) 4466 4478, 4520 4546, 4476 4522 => -1.4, 2.39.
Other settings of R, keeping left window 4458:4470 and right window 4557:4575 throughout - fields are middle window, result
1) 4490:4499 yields 0.06 Angstrom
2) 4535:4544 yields 0.22 Angstrom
